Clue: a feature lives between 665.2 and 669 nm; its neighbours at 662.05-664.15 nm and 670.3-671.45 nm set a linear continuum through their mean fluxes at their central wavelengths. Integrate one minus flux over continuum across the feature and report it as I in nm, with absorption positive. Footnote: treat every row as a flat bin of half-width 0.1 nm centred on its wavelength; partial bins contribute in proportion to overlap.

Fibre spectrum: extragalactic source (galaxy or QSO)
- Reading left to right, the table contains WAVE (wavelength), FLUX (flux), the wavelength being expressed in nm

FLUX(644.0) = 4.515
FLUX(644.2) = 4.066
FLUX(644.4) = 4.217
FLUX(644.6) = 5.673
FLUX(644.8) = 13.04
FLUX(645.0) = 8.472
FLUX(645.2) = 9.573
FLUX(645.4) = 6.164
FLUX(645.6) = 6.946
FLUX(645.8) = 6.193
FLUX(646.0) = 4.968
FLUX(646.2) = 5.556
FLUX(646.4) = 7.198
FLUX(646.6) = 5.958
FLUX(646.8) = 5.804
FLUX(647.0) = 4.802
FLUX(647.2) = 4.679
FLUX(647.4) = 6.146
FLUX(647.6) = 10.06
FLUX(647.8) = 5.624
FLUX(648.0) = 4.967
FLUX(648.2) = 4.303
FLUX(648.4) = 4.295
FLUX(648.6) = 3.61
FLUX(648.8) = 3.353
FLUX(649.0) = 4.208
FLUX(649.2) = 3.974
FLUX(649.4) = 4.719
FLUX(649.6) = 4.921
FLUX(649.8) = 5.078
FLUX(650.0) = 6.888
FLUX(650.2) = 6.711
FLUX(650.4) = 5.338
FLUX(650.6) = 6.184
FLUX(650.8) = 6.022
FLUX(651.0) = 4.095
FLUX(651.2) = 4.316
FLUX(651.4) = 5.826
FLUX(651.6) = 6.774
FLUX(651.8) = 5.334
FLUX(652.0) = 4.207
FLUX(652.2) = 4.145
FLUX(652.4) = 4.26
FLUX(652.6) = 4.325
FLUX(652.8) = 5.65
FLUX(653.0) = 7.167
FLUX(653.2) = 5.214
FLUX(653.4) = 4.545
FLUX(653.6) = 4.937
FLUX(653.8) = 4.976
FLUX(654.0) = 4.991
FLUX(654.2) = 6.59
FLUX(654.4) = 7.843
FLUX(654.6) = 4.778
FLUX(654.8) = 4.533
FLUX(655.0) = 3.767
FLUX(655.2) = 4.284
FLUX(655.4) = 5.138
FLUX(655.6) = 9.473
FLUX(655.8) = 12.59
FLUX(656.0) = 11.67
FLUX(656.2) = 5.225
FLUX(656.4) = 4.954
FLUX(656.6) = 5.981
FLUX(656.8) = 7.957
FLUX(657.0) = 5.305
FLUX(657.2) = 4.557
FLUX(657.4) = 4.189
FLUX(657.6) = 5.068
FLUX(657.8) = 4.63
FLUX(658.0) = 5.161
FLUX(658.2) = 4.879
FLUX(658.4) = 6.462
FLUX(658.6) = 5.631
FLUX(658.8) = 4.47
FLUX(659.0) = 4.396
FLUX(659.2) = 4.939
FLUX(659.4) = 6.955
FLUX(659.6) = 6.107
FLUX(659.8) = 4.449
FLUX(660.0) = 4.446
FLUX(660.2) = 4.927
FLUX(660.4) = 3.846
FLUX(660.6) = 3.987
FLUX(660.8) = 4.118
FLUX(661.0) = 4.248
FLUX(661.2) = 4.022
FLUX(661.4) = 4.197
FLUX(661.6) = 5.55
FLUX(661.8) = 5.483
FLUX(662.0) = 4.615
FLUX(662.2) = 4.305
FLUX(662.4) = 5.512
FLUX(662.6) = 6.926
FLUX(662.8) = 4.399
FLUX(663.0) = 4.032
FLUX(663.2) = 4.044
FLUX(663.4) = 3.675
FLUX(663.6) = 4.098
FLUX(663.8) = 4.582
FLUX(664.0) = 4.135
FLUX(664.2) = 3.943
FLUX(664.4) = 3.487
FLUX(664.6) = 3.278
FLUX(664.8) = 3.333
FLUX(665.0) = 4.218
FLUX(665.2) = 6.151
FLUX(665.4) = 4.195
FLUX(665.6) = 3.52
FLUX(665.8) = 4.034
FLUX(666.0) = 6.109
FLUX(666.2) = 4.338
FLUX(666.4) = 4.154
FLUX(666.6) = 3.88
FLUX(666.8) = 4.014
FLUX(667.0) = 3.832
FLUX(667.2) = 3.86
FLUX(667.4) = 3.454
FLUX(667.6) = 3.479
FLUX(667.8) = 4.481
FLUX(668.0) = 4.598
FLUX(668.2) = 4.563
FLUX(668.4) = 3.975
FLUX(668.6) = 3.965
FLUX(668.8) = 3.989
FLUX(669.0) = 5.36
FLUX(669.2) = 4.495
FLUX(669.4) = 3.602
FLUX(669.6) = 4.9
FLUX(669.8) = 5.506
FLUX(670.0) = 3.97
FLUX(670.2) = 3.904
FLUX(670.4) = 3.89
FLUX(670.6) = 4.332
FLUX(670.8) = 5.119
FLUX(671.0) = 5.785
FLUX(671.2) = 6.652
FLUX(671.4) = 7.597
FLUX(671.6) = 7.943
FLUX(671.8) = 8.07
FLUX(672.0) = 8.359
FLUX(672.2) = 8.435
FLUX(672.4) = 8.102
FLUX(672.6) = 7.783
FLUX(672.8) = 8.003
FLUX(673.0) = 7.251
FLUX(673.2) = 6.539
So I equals 0.61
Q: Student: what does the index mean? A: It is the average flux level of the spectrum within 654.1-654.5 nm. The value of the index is 7.22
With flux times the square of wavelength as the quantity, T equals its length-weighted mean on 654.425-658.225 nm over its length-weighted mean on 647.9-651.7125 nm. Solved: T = 1.23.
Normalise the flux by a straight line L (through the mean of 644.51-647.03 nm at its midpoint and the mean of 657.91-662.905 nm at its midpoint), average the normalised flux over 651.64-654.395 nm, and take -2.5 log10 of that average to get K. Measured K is 0.146 mag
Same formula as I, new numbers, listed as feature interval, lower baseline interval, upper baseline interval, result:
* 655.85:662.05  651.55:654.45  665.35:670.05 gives -0.491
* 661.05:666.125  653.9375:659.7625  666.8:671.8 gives 0.801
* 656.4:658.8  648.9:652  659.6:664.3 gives -0.270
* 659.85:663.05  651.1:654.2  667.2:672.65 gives 0.362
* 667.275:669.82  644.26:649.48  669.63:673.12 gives 0.842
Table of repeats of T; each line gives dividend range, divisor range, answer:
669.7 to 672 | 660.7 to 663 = 1.24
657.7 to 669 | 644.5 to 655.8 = 0.82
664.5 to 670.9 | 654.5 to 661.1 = 0.79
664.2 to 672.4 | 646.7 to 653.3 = 0.98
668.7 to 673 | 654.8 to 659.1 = 1.06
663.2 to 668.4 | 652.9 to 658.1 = 0.71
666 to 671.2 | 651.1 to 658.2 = 0.80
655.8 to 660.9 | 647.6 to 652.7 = 1.12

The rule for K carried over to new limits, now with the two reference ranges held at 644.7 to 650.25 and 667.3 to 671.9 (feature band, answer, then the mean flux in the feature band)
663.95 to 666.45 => 0.21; 4.23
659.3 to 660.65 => 0.09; 5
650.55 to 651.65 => 0.07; 5.45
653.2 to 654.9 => 0.06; 5.39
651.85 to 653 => 0.20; 4.78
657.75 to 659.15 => 0.08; 5.1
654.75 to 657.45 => -0.16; 6.48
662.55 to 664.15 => 0.19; 4.39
